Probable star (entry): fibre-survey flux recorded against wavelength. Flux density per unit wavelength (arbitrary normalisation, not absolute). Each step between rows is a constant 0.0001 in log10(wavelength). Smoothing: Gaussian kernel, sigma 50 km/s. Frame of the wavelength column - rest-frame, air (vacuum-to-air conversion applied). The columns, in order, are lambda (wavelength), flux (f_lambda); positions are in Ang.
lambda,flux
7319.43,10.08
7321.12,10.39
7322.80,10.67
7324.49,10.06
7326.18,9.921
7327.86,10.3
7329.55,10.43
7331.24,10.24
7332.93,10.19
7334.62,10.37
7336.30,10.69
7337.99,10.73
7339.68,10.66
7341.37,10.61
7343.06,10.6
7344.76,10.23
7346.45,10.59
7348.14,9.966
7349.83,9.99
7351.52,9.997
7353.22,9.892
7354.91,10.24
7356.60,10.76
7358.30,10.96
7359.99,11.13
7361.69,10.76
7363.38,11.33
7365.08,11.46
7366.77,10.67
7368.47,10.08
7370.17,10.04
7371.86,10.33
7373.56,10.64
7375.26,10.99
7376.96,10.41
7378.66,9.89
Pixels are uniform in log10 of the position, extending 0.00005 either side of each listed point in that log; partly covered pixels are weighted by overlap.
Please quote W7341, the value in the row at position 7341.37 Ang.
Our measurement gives 10.61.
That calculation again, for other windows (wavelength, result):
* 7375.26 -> 10.99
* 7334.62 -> 10.37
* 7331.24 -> 10.24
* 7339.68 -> 10.66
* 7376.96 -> 10.41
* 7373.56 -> 10.64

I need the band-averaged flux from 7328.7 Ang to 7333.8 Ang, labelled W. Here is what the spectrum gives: 10.3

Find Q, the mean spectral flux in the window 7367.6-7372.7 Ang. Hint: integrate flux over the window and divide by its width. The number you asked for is 10.2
